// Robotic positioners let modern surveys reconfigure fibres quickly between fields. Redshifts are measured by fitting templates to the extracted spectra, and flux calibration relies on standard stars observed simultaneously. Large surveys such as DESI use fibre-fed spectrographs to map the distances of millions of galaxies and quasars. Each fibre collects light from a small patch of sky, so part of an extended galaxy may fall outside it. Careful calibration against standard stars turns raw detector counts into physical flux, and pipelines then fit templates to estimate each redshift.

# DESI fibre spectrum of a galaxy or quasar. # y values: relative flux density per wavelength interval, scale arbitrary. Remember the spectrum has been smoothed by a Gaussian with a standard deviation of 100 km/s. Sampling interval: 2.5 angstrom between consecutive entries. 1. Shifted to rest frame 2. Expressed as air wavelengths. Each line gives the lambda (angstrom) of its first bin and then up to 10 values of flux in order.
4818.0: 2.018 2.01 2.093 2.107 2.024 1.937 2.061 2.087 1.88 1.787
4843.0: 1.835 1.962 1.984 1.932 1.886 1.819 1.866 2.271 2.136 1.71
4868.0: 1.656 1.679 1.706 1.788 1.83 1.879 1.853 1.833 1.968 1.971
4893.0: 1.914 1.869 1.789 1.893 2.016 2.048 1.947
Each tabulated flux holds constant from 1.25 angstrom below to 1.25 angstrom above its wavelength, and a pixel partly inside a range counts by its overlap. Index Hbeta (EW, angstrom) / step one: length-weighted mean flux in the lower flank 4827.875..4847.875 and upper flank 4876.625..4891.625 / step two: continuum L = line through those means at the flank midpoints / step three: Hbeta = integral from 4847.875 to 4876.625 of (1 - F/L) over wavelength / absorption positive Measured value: 0.74 angstrom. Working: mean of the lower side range 1.94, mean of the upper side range 1.89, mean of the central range 1.87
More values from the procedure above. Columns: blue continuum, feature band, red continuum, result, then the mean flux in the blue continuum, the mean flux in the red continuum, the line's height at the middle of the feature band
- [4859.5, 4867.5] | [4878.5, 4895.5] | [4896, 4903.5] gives 0.2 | 2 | 1.88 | 1.92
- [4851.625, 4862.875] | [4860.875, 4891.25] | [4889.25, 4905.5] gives 1.6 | 1.98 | 1.92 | 1.95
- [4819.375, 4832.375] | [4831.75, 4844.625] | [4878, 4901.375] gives 0.5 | 2.04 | 1.88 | 2.01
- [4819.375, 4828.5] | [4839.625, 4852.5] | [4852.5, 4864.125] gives 0.8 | 2.06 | 2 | 2.02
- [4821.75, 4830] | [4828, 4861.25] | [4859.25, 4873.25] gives 0.5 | 2.06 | 1.87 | 1.97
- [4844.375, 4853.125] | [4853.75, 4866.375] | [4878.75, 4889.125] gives -0.3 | 1.95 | 1.88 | 1.93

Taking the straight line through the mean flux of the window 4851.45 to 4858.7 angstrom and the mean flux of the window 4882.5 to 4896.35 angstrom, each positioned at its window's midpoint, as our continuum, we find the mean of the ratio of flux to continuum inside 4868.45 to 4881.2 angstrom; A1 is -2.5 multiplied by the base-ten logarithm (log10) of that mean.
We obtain 0.07 mag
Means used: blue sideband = 1.86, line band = 1.76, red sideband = 1.9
